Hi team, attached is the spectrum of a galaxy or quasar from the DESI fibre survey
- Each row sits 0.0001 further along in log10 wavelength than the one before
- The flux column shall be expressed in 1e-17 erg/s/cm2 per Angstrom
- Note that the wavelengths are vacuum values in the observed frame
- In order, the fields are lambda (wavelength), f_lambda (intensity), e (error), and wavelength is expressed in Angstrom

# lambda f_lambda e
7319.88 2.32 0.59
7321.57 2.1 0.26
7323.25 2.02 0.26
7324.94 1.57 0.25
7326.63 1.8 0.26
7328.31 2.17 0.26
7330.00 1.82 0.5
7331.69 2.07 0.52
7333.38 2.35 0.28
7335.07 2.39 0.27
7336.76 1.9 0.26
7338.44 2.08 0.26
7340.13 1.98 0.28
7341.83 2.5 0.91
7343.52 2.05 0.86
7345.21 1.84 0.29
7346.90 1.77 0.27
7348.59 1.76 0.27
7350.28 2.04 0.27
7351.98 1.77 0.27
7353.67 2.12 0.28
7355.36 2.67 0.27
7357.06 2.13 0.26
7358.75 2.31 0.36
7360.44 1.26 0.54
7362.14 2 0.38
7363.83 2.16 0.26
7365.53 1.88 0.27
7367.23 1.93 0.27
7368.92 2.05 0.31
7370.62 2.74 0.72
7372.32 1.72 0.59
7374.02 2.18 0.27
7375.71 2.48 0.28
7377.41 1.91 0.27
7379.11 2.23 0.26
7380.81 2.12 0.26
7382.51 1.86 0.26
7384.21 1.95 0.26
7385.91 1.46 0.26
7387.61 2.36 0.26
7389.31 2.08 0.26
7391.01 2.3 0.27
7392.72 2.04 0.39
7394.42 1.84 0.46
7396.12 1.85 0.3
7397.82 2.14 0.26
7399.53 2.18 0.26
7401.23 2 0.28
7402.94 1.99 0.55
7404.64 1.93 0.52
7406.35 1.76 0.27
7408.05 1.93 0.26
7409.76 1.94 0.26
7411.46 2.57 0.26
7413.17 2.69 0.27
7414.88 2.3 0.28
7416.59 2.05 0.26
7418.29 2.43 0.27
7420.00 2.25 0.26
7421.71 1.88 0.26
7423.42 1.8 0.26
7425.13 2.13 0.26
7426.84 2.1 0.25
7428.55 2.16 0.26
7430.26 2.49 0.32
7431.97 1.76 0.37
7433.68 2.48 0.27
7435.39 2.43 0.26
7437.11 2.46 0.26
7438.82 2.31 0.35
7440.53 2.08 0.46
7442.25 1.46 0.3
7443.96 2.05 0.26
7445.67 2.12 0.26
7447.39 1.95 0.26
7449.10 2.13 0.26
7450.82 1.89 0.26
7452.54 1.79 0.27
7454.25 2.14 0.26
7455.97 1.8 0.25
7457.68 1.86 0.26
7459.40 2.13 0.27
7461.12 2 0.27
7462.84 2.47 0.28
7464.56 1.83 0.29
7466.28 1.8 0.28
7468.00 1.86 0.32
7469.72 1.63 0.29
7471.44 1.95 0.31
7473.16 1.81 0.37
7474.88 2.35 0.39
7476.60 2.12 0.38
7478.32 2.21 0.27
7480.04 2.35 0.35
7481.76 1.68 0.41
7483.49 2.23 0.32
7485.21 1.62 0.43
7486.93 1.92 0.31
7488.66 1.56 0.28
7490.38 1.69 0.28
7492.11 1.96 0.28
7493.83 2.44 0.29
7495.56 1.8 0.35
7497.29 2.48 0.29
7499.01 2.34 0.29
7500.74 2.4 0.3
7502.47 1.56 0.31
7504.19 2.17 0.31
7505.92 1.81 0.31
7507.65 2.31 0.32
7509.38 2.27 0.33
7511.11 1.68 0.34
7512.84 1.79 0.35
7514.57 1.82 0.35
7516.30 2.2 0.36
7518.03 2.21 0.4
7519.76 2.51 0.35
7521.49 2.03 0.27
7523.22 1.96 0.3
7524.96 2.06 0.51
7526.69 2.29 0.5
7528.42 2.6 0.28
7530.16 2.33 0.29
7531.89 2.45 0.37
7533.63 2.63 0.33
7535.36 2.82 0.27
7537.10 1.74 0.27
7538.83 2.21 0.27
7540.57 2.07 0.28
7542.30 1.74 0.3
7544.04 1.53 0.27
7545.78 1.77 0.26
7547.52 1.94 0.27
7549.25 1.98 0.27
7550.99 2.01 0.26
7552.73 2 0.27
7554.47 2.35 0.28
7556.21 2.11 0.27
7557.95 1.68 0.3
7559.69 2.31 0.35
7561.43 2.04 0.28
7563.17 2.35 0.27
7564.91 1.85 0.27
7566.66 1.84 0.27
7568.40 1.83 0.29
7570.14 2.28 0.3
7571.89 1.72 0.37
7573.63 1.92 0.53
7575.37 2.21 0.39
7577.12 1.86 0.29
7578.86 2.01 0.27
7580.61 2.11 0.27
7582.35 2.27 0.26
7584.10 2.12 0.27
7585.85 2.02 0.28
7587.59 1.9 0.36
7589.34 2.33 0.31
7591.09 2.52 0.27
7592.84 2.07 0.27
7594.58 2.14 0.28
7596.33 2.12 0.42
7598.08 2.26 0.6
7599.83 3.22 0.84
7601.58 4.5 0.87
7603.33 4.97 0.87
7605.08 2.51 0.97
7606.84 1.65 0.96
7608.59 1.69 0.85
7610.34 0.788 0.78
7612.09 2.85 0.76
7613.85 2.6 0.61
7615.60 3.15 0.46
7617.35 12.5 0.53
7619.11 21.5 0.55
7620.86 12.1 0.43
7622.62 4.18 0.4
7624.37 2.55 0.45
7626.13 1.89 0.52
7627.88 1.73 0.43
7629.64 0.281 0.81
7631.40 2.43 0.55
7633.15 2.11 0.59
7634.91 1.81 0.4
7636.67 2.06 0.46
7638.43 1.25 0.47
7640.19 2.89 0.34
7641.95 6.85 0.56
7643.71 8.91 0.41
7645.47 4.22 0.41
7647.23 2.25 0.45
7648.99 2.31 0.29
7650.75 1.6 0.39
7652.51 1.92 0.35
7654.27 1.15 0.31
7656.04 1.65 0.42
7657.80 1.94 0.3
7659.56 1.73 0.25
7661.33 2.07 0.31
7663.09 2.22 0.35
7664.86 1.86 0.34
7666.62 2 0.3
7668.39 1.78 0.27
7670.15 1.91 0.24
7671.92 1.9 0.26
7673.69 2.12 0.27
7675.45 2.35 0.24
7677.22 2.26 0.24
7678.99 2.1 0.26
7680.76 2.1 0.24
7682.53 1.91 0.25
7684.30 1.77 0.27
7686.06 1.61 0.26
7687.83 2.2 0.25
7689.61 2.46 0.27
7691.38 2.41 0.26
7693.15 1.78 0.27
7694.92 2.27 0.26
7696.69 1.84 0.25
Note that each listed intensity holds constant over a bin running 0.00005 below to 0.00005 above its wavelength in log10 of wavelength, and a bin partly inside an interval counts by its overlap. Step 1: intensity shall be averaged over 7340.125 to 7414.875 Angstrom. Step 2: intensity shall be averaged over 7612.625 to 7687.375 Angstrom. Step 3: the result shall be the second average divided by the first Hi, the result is 1.6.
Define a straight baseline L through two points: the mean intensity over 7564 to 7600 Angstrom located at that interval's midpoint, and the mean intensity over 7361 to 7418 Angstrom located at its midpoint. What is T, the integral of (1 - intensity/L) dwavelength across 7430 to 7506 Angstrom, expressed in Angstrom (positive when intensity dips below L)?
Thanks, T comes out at 2.2 Angstrom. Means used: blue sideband 2.08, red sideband 2.1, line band 2.03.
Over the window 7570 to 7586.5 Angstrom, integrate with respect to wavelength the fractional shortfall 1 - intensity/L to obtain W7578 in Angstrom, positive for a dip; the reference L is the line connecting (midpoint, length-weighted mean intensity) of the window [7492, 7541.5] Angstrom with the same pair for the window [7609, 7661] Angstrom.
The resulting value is 5.5 Angstrom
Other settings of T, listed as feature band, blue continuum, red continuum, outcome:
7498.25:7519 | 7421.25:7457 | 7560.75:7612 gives 1.0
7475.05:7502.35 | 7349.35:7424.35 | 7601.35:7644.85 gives 9.1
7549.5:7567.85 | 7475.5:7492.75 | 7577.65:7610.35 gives 1.7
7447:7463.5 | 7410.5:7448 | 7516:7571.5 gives 1.2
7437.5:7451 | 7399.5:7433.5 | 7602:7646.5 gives 2.2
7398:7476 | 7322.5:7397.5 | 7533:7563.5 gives -0.9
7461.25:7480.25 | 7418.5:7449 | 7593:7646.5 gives 3.7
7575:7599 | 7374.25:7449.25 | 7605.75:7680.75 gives 6.9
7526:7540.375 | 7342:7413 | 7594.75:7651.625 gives 3.9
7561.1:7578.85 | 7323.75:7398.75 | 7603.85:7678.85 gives 5.9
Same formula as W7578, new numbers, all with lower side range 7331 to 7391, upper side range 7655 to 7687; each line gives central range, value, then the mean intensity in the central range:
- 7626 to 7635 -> 1.3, 1.69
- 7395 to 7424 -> -0.8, 2.1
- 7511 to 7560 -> -2.4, 2.1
